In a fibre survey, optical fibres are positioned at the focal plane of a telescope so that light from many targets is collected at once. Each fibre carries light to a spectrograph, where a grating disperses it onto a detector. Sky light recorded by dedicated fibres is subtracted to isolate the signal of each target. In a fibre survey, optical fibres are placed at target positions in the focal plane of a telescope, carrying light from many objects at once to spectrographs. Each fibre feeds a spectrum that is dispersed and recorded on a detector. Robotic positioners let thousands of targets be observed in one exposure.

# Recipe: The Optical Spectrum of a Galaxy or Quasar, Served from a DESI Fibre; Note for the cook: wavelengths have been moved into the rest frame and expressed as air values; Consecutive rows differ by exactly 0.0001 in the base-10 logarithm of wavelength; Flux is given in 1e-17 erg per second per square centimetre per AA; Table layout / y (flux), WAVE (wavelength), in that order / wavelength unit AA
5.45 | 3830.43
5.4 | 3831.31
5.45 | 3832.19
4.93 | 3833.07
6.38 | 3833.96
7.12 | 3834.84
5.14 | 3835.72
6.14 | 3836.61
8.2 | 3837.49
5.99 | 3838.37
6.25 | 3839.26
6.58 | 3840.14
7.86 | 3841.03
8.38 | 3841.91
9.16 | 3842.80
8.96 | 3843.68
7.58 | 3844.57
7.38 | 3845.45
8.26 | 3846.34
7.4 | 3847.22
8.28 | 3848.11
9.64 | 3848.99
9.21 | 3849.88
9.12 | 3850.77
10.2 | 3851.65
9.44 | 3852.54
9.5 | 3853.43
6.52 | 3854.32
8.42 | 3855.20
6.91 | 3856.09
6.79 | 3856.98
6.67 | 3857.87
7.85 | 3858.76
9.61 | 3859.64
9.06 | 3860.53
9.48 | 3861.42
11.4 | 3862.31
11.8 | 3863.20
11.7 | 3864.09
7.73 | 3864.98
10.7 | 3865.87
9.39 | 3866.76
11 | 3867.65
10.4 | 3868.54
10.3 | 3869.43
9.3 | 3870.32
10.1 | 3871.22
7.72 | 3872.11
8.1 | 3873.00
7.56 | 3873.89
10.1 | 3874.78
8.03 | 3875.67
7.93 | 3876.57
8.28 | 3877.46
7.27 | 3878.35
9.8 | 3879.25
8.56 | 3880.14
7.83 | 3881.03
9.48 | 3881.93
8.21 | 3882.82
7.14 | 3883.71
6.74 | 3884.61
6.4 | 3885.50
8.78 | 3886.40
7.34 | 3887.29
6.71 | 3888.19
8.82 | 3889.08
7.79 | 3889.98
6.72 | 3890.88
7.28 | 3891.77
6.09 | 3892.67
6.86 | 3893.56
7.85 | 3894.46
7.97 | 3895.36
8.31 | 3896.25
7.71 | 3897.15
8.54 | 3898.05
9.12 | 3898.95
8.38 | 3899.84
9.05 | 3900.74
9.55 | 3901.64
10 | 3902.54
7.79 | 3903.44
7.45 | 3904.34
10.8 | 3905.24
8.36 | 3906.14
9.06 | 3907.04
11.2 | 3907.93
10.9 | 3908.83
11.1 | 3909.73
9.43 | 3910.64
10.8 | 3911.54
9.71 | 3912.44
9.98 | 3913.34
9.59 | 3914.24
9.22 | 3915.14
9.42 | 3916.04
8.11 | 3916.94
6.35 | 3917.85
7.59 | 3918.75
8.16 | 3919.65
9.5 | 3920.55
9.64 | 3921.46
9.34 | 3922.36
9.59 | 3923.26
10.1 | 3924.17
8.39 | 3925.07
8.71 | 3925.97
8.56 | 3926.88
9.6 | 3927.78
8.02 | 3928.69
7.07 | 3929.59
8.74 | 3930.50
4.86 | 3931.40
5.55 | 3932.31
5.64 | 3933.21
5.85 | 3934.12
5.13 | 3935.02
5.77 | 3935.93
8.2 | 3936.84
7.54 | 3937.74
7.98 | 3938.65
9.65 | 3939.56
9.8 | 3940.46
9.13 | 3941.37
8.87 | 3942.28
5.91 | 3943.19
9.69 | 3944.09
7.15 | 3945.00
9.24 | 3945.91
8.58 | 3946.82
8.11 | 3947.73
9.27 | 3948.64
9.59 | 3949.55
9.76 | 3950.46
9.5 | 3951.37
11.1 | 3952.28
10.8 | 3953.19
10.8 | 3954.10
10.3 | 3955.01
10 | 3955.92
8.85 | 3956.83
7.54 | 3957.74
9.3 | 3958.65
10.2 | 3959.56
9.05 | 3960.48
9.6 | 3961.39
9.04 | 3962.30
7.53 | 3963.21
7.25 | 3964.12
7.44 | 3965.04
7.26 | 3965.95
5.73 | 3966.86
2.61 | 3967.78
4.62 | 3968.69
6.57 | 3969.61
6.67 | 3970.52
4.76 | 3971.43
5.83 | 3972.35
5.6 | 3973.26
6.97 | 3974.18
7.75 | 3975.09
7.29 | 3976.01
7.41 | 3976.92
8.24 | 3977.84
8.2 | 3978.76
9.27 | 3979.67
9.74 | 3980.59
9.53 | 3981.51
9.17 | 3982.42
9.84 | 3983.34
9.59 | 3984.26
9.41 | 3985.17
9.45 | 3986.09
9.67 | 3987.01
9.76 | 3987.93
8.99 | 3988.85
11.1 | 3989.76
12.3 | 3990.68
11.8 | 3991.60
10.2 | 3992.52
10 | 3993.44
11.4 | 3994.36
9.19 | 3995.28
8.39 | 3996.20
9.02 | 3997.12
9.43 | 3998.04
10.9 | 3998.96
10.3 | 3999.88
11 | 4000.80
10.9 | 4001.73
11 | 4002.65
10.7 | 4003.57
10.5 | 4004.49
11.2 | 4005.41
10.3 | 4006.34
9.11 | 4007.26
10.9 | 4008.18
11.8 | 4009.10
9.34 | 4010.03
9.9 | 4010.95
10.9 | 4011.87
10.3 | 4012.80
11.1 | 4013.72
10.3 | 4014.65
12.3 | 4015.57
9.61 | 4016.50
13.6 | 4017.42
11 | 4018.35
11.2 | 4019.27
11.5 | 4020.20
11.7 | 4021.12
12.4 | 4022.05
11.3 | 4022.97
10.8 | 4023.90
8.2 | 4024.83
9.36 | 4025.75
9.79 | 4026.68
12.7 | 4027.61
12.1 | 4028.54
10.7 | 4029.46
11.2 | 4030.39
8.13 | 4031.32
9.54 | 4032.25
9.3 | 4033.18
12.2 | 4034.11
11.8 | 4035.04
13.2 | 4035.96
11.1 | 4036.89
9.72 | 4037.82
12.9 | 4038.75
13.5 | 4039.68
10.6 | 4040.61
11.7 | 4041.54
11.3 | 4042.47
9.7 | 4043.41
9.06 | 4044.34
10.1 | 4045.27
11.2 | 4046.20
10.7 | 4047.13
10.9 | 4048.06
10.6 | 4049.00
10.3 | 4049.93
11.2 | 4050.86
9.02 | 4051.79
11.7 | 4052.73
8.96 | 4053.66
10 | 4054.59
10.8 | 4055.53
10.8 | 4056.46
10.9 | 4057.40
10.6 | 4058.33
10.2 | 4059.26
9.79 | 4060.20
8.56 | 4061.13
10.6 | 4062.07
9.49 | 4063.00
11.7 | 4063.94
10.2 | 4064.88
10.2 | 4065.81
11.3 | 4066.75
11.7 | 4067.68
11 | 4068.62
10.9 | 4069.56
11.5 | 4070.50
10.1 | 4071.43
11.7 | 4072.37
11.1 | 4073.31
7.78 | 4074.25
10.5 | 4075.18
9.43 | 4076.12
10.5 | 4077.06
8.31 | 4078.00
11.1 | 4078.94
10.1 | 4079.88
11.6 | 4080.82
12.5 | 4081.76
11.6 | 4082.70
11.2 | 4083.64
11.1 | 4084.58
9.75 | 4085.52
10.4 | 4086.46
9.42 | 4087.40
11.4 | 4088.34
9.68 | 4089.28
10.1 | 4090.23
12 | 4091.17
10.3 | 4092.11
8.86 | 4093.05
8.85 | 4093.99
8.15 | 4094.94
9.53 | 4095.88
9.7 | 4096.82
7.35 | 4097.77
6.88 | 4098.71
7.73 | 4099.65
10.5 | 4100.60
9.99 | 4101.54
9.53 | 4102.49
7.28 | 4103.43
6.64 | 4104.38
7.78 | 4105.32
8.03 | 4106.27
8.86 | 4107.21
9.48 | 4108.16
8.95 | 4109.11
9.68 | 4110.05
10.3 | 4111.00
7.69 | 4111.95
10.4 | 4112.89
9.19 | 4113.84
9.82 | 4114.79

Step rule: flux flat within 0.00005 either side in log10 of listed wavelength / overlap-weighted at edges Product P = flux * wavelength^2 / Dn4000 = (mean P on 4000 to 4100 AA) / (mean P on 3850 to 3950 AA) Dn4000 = 1.33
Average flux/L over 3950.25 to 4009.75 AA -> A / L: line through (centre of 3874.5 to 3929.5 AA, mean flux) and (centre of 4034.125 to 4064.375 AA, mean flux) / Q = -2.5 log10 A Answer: 0.08 mag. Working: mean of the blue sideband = 8.6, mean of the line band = 9.07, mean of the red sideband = 10.7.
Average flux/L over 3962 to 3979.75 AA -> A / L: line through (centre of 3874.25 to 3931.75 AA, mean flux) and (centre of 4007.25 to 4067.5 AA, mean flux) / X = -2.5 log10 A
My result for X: 0.391 mag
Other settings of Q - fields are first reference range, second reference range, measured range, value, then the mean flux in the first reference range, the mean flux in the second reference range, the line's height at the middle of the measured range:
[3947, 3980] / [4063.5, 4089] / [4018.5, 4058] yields -0.11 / 8.05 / 10.7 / 9.78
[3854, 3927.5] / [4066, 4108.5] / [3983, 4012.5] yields -0.10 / 8.74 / 9.85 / 9.34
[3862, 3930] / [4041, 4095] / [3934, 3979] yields 0.17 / 8.8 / 10.4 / 9.38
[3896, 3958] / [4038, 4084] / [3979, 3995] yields -0.05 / 8.74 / 10.6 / 9.59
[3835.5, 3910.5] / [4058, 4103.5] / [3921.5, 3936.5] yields 0.17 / 8.5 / 10.1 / 8.93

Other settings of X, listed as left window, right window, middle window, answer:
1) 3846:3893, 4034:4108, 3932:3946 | 0.21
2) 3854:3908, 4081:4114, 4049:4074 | -0.13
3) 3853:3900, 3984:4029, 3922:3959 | 0.12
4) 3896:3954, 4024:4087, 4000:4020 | -0.09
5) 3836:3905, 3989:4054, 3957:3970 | 0.30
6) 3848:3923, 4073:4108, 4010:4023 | -0.20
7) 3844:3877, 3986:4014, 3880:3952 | 0.14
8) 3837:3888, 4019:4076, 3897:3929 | 0.00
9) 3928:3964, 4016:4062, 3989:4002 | -0.08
